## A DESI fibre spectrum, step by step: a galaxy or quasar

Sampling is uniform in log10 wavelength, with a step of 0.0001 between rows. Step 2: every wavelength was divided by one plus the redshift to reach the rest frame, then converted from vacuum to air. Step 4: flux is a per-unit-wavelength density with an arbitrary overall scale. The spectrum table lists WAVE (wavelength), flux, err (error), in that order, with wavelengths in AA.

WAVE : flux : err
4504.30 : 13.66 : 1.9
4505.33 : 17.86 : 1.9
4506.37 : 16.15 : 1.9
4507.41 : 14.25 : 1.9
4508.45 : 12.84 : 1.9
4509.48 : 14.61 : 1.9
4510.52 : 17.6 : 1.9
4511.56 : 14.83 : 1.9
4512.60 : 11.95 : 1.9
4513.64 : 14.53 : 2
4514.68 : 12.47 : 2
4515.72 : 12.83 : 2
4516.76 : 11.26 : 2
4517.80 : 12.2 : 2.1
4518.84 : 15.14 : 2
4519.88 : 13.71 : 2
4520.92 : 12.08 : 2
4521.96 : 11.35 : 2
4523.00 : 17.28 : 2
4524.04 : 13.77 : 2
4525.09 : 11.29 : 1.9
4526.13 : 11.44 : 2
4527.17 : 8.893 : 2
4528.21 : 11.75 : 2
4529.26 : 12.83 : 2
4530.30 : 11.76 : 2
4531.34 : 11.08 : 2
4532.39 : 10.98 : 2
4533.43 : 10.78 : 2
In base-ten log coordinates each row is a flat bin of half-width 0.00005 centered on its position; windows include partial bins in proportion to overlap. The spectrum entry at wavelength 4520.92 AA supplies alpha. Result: 12.08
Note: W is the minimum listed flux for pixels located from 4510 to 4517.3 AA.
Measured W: 11.26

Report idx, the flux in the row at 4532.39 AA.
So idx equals 10.98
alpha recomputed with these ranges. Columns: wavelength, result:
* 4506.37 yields 16.15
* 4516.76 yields 11.26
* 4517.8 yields 12.2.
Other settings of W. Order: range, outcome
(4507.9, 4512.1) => 12.84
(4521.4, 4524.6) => 11.35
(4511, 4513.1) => 11.95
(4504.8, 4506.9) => 16.15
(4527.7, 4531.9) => 11.08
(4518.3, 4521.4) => 12.08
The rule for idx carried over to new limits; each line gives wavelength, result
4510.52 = 17.6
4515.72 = 12.83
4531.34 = 11.08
